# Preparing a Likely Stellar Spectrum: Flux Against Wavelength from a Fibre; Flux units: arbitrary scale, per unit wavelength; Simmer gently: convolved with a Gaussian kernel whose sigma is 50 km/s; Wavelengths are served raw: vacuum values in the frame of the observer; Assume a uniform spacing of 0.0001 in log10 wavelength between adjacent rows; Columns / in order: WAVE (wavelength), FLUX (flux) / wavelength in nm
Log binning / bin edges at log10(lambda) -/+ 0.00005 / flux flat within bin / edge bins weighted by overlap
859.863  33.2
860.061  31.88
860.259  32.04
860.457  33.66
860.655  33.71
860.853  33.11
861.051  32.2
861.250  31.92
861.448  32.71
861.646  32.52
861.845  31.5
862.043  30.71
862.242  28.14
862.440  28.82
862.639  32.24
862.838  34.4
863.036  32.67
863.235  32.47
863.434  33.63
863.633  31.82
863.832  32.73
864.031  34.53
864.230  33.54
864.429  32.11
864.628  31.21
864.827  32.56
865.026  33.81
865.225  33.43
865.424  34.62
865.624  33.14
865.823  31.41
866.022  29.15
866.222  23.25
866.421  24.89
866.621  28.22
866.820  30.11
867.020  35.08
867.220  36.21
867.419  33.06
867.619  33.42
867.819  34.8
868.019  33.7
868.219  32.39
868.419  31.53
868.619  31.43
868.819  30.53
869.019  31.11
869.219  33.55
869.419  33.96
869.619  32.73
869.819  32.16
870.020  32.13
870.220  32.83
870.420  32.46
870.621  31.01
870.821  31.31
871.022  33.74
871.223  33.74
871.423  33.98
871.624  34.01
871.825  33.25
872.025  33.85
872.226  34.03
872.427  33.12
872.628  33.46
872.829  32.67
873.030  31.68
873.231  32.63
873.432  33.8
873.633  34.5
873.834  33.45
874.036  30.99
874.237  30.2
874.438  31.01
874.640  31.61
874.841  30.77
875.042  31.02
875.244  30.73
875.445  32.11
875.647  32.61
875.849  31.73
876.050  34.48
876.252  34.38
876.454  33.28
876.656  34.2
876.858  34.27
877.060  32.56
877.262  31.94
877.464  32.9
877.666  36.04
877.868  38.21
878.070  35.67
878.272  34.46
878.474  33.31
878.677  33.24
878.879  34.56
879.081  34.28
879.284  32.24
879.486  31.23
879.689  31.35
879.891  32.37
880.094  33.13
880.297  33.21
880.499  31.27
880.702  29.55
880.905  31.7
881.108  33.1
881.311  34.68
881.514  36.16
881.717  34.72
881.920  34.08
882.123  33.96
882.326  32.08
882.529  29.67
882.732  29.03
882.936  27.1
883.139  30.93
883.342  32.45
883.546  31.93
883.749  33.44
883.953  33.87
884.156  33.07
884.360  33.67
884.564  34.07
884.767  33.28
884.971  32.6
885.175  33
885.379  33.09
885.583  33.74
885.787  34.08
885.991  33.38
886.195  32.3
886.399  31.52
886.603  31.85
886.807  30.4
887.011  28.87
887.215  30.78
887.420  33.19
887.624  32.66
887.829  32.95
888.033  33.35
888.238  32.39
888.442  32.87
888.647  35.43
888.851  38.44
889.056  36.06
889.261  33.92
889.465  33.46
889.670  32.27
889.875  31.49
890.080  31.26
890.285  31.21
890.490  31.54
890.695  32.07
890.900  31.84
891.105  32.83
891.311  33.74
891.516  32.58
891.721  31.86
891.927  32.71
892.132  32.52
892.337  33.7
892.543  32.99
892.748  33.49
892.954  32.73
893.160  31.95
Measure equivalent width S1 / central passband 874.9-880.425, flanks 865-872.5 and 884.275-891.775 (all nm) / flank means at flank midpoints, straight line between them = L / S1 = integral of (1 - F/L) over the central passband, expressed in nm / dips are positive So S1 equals -0.13 nm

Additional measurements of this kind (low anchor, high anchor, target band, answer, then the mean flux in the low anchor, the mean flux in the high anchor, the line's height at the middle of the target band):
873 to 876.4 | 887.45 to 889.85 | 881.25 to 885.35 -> 0.07 nm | 32.2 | 33.9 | 33.3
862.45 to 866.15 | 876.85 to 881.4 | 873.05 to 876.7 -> 0.08 nm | 32.6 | 33.2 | 33.1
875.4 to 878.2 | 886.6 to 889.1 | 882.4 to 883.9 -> 0.12 nm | 33.9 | 33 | 33.4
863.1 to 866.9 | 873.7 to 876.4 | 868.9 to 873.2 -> -0.15 nm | 31.4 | 32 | 31.8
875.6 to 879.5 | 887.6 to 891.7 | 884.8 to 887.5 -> 0.09 nm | 33.9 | 33.1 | 33.3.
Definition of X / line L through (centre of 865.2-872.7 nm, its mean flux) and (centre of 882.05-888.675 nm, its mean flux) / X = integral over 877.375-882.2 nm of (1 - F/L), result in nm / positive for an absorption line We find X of -0.19 nm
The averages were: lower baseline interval 32.3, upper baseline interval 32.3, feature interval 33.6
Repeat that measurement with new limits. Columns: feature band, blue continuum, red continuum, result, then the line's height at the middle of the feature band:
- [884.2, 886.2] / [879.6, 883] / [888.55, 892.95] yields -0.05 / 32.6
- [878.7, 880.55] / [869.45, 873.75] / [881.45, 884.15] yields -0.01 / 32.5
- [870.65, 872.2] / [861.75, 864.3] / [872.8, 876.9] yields -0.05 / 32.3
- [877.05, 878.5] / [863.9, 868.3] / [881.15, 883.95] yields -0.10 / 32.3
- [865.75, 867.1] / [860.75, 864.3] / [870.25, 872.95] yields 0.16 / 32.6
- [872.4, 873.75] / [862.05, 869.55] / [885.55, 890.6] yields -0.04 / 32.2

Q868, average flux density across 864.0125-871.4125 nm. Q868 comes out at 32.1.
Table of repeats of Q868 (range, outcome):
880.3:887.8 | 32.4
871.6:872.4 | 33.7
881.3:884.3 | 32.4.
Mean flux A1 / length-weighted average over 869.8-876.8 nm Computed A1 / 32.7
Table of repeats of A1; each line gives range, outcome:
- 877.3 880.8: 33.3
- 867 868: 34.4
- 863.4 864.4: 33.1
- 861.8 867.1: 31.5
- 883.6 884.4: 33.4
